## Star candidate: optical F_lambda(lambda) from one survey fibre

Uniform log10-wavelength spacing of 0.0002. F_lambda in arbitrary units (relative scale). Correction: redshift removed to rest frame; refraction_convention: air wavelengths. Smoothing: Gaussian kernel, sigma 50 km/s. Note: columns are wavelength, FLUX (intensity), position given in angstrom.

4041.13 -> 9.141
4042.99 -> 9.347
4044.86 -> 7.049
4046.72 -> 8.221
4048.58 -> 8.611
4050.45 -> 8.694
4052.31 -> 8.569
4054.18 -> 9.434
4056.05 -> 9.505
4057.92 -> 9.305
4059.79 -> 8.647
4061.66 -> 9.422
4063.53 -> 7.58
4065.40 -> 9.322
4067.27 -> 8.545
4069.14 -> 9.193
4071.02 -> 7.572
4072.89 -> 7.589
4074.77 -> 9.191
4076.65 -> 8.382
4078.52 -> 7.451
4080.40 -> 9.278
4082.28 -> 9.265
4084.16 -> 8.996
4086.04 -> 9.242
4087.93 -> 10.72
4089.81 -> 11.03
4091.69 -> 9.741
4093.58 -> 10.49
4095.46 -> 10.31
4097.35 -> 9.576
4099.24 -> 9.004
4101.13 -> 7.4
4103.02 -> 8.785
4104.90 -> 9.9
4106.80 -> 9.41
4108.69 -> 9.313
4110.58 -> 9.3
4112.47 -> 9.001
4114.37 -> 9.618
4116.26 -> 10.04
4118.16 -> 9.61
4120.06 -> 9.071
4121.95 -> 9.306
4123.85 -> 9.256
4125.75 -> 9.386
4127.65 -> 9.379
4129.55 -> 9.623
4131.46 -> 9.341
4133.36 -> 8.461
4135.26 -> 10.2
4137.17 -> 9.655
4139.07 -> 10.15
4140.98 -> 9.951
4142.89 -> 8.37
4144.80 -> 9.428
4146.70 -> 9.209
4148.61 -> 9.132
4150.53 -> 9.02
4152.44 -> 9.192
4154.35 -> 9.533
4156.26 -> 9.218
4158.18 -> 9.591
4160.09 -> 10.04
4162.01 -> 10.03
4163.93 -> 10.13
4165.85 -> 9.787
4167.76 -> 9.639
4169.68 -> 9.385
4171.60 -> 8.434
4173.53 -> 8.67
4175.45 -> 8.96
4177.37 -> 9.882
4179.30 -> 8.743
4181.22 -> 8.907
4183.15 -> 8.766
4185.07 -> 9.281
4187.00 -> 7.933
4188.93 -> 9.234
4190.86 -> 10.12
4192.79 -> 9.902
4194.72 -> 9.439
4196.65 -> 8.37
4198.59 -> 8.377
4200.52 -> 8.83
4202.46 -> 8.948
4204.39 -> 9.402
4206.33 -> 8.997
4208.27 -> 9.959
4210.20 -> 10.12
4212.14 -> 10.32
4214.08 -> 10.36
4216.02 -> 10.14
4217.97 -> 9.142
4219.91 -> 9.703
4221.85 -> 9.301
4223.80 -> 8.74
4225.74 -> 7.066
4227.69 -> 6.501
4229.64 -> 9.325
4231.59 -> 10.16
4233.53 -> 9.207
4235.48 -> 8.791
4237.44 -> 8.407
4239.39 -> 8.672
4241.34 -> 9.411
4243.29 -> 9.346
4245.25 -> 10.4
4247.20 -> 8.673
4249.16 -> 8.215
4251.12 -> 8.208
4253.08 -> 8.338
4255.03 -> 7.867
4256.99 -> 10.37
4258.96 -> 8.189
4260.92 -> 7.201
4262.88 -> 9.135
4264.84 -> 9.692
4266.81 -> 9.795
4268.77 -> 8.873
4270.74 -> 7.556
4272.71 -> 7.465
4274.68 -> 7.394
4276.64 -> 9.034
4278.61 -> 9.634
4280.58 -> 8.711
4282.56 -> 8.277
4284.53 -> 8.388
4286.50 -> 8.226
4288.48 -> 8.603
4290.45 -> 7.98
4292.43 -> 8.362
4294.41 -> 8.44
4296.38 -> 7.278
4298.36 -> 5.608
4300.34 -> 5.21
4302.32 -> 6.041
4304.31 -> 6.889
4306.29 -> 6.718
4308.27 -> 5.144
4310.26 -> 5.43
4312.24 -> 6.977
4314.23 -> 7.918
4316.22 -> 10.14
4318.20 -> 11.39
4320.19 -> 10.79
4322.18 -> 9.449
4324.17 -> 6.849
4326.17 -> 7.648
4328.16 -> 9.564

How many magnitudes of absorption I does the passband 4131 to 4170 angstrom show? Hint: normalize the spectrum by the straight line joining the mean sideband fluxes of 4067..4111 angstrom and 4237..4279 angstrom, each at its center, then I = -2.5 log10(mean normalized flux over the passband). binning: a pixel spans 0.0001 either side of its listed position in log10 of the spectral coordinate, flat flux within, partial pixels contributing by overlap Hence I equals -0.06 mag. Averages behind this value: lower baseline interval 9.16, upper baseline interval 8.71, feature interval 9.5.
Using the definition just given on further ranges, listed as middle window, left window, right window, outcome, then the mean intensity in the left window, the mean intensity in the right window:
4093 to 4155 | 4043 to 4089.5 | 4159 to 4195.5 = -0.04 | 8.78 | 9.33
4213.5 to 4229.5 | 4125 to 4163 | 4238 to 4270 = 0.02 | 9.45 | 8.88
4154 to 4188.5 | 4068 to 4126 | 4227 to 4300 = -0.04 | 9.24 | 8.51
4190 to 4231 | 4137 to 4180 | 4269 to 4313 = -0.07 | 9.4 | 7.45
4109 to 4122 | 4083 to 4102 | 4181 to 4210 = 0.01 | 9.65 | 9.13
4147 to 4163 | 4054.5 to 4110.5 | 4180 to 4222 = -0.02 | 9.12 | 9.34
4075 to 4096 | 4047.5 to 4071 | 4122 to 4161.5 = -0.06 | 8.85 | 9.41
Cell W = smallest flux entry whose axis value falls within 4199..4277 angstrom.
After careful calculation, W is 6.501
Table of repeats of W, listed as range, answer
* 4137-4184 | 8.37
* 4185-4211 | 7.933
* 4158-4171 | 9.385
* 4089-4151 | 7.4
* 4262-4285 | 7.394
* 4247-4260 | 7.867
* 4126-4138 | 8.461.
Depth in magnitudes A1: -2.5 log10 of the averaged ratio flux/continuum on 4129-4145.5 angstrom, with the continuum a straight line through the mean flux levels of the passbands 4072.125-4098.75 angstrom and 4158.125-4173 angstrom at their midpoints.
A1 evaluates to 0.008 mag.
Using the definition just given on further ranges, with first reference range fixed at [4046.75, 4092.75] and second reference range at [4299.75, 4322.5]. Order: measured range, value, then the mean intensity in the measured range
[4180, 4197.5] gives -0.10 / 9.11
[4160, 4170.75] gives -0.16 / 9.8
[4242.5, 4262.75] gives -0.09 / 8.69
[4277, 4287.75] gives -0.11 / 8.66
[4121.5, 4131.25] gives -0.09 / 9.38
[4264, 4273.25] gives -0.11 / 8.71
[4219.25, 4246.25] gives -0.11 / 8.92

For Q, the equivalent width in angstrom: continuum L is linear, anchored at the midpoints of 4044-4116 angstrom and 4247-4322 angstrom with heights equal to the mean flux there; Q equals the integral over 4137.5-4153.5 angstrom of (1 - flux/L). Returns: -1.1 angstrom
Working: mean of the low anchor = 9.03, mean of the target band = 9.32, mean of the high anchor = 8.12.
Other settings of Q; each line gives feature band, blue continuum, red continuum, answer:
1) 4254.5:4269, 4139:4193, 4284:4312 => -2.5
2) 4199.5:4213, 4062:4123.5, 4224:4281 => -1.0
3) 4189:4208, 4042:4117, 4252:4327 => -1.5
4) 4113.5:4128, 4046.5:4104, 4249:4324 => -1.1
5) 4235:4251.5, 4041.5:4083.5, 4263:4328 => -1.5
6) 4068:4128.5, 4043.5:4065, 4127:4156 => -1.5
